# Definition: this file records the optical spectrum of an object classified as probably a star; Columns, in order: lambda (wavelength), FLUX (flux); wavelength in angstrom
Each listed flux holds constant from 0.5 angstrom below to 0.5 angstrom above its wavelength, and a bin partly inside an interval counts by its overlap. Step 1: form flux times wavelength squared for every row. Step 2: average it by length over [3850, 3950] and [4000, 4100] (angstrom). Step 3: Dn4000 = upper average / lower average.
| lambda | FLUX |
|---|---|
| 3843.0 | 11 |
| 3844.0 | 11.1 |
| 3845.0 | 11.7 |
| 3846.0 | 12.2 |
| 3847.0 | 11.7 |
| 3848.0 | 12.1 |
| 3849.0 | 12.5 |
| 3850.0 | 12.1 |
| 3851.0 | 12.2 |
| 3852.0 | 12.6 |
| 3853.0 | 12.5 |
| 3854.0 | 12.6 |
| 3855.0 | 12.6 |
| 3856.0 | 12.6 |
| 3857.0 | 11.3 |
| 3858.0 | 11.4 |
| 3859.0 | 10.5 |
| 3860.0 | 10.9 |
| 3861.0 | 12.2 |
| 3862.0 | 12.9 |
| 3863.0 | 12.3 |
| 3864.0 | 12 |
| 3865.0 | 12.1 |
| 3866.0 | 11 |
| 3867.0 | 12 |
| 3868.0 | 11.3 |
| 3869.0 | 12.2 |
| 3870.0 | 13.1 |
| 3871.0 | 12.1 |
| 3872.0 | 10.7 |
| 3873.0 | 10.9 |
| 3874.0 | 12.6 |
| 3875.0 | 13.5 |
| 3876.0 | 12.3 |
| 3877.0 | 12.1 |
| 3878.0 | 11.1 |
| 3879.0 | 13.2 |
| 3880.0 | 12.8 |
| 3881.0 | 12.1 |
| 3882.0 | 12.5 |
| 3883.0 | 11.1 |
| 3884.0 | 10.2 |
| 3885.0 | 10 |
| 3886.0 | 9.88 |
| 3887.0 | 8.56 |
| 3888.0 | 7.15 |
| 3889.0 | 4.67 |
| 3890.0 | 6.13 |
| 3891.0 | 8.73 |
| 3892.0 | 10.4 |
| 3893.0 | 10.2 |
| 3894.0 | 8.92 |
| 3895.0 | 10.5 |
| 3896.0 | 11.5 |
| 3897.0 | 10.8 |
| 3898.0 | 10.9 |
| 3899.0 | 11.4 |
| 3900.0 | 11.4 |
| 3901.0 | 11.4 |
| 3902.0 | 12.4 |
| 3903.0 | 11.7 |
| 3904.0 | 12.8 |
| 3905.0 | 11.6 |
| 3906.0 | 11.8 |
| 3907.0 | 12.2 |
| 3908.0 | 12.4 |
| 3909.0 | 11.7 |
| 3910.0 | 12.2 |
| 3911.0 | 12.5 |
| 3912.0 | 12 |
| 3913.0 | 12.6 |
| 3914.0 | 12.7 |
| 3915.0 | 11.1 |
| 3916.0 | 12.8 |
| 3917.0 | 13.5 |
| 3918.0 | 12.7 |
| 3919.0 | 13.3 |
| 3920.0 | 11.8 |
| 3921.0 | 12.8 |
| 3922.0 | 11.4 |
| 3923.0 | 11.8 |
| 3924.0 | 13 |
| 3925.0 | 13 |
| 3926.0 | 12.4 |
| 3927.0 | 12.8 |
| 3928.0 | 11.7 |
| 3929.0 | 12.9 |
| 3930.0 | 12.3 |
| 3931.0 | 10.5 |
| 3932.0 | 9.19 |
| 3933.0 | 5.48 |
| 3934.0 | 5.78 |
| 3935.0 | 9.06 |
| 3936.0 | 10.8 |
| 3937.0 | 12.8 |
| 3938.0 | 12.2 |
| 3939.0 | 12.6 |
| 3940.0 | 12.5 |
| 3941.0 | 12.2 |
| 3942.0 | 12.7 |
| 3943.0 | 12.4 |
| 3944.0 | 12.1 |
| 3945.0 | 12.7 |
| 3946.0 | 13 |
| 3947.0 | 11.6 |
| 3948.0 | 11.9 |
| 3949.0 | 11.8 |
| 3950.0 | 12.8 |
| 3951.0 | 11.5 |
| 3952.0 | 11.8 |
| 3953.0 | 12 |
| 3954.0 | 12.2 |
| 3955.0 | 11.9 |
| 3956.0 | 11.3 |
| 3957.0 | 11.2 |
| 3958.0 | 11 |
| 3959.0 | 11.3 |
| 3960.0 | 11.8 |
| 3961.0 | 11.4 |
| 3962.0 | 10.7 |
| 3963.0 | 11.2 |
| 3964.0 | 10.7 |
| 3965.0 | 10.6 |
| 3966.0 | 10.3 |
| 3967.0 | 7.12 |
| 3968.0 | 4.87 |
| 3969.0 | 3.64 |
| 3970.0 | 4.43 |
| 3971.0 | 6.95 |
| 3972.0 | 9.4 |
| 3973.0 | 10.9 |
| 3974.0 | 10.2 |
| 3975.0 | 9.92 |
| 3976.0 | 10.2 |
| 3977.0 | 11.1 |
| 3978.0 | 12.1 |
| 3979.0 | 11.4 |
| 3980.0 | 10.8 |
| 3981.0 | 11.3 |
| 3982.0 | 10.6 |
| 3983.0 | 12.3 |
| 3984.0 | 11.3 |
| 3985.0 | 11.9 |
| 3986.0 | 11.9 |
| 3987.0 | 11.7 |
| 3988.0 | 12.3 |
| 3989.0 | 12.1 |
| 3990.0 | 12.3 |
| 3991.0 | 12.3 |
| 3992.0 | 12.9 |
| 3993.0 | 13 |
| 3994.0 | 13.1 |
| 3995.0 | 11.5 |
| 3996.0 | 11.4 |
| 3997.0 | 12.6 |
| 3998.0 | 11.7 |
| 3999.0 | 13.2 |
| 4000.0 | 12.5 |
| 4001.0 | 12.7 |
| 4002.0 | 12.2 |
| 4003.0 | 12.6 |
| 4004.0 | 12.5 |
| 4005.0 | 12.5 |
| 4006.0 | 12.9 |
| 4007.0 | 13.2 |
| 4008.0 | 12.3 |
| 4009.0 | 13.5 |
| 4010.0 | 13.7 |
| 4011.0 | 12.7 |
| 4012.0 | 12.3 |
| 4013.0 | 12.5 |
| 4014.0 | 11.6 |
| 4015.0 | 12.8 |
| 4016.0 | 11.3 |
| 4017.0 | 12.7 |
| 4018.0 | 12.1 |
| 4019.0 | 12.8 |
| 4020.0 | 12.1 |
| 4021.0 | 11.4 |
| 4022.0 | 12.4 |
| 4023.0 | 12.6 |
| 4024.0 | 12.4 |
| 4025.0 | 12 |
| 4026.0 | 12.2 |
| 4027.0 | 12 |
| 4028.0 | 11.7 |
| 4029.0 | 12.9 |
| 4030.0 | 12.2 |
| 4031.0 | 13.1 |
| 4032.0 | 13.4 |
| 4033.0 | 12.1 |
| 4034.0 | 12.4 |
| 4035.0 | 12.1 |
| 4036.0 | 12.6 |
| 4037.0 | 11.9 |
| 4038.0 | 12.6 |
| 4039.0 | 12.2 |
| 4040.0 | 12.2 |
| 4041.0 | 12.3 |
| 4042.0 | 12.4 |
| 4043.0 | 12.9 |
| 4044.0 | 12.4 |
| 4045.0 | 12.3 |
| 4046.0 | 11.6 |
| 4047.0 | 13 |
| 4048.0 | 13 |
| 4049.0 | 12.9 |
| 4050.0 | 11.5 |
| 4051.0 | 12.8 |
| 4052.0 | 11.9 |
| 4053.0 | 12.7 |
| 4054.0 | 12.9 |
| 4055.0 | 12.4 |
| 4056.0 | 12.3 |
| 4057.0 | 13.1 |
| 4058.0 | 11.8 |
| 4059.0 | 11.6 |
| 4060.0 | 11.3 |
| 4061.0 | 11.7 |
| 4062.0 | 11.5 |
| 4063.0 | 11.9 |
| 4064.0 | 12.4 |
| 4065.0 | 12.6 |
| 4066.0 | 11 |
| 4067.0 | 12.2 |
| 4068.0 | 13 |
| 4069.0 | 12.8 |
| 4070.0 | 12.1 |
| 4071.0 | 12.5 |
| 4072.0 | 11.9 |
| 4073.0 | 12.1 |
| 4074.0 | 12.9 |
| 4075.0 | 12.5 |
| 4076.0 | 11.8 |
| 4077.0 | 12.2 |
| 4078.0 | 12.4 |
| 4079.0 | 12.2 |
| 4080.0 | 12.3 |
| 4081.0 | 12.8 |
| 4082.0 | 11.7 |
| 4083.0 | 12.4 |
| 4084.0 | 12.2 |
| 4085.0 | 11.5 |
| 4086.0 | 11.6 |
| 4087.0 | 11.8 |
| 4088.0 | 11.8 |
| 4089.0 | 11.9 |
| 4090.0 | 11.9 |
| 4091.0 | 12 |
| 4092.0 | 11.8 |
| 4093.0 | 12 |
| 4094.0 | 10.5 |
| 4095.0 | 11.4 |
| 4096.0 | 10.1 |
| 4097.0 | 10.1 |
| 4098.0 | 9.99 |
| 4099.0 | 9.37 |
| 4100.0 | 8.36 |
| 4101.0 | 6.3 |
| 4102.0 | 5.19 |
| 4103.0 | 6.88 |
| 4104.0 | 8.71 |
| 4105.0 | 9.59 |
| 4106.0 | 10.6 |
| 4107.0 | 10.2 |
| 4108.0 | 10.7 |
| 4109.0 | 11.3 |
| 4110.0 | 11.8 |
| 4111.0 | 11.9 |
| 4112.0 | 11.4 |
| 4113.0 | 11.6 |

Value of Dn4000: 1.1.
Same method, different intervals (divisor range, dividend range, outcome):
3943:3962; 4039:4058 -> 1.10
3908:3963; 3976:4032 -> 1.08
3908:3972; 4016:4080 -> 1.16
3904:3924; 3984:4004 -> 1.04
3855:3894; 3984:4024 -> 1.20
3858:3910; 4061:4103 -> 1.13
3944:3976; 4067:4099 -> 1.21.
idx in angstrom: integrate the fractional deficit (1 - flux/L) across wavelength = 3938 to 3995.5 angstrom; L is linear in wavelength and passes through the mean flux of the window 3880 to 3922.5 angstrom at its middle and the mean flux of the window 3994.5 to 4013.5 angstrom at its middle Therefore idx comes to 4.4 angstrom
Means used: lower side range 11.1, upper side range 12.6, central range 11.1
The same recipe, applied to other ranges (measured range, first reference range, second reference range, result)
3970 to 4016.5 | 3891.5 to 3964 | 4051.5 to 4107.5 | -1.09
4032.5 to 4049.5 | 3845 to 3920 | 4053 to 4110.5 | -1.53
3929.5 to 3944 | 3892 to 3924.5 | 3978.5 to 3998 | 1.32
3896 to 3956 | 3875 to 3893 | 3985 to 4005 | -4.21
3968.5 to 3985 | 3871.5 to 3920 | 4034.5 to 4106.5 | 2.28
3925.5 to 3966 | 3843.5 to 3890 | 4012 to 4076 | 1.50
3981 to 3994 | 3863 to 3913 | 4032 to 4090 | -0.30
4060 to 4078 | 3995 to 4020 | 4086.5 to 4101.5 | -1.62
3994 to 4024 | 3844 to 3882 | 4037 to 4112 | -1.83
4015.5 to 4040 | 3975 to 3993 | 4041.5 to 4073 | -0.56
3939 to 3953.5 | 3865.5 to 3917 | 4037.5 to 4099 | -0.94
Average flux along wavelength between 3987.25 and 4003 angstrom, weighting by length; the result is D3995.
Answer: 12.4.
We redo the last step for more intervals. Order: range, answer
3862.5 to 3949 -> 11.4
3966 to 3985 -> 9.45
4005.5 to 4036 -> 12.4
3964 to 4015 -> 11.3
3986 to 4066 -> 12.4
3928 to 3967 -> 11.3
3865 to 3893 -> 10.8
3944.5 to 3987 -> 10.7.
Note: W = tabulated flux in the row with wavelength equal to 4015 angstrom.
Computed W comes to 12.8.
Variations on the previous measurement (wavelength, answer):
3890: 6.13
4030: 12.2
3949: 11.8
